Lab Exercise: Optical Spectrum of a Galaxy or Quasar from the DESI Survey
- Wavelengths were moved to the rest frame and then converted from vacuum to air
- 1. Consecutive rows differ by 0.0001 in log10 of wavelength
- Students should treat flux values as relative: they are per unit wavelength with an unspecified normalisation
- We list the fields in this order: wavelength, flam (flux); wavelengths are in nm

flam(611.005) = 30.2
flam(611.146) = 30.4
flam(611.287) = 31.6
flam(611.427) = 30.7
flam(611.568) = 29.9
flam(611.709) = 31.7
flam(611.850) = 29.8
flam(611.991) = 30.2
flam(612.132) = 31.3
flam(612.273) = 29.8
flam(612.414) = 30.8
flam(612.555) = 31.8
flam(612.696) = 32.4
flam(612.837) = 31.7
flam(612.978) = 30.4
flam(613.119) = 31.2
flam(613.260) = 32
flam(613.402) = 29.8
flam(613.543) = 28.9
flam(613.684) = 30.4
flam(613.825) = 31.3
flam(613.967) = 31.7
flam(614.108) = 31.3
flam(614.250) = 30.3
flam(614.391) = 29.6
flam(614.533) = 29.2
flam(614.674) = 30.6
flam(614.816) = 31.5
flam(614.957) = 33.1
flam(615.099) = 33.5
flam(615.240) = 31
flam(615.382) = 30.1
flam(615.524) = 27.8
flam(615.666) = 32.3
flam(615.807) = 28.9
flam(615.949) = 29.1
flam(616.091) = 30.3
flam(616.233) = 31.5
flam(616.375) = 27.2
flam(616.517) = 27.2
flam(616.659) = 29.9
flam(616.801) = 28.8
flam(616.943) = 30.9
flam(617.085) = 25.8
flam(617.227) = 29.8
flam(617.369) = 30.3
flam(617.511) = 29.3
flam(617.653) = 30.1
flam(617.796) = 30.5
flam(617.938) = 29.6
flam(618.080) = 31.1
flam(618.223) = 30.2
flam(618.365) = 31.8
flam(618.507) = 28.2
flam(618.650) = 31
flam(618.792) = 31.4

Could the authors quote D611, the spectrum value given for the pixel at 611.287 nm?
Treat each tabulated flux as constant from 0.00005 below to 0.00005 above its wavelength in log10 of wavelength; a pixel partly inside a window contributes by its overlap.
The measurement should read 31.6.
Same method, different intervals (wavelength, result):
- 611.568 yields 29.9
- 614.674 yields 30.6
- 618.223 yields 30.2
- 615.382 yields 30.1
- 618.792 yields 31.4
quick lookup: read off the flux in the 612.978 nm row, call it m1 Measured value 30.4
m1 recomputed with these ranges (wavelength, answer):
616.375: 27.2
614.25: 30.3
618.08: 31.1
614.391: 29.6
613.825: 31.3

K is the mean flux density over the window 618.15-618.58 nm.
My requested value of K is 30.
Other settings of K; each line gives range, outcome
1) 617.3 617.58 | 29.8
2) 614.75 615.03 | 32.3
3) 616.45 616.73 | 28.6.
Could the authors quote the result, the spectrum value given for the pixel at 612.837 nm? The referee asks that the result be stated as 31.7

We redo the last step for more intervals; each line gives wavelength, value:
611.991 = 30.2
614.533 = 29.2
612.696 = 32.4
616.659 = 29.9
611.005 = 30.2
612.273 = 29.8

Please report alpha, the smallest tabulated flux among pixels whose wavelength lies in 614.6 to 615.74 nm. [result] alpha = 27.8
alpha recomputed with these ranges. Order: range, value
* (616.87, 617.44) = 25.8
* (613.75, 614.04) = 31.3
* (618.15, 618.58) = 28.2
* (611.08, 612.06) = 29.8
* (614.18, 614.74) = 29.2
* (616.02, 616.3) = 30.3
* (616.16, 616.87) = 27.2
